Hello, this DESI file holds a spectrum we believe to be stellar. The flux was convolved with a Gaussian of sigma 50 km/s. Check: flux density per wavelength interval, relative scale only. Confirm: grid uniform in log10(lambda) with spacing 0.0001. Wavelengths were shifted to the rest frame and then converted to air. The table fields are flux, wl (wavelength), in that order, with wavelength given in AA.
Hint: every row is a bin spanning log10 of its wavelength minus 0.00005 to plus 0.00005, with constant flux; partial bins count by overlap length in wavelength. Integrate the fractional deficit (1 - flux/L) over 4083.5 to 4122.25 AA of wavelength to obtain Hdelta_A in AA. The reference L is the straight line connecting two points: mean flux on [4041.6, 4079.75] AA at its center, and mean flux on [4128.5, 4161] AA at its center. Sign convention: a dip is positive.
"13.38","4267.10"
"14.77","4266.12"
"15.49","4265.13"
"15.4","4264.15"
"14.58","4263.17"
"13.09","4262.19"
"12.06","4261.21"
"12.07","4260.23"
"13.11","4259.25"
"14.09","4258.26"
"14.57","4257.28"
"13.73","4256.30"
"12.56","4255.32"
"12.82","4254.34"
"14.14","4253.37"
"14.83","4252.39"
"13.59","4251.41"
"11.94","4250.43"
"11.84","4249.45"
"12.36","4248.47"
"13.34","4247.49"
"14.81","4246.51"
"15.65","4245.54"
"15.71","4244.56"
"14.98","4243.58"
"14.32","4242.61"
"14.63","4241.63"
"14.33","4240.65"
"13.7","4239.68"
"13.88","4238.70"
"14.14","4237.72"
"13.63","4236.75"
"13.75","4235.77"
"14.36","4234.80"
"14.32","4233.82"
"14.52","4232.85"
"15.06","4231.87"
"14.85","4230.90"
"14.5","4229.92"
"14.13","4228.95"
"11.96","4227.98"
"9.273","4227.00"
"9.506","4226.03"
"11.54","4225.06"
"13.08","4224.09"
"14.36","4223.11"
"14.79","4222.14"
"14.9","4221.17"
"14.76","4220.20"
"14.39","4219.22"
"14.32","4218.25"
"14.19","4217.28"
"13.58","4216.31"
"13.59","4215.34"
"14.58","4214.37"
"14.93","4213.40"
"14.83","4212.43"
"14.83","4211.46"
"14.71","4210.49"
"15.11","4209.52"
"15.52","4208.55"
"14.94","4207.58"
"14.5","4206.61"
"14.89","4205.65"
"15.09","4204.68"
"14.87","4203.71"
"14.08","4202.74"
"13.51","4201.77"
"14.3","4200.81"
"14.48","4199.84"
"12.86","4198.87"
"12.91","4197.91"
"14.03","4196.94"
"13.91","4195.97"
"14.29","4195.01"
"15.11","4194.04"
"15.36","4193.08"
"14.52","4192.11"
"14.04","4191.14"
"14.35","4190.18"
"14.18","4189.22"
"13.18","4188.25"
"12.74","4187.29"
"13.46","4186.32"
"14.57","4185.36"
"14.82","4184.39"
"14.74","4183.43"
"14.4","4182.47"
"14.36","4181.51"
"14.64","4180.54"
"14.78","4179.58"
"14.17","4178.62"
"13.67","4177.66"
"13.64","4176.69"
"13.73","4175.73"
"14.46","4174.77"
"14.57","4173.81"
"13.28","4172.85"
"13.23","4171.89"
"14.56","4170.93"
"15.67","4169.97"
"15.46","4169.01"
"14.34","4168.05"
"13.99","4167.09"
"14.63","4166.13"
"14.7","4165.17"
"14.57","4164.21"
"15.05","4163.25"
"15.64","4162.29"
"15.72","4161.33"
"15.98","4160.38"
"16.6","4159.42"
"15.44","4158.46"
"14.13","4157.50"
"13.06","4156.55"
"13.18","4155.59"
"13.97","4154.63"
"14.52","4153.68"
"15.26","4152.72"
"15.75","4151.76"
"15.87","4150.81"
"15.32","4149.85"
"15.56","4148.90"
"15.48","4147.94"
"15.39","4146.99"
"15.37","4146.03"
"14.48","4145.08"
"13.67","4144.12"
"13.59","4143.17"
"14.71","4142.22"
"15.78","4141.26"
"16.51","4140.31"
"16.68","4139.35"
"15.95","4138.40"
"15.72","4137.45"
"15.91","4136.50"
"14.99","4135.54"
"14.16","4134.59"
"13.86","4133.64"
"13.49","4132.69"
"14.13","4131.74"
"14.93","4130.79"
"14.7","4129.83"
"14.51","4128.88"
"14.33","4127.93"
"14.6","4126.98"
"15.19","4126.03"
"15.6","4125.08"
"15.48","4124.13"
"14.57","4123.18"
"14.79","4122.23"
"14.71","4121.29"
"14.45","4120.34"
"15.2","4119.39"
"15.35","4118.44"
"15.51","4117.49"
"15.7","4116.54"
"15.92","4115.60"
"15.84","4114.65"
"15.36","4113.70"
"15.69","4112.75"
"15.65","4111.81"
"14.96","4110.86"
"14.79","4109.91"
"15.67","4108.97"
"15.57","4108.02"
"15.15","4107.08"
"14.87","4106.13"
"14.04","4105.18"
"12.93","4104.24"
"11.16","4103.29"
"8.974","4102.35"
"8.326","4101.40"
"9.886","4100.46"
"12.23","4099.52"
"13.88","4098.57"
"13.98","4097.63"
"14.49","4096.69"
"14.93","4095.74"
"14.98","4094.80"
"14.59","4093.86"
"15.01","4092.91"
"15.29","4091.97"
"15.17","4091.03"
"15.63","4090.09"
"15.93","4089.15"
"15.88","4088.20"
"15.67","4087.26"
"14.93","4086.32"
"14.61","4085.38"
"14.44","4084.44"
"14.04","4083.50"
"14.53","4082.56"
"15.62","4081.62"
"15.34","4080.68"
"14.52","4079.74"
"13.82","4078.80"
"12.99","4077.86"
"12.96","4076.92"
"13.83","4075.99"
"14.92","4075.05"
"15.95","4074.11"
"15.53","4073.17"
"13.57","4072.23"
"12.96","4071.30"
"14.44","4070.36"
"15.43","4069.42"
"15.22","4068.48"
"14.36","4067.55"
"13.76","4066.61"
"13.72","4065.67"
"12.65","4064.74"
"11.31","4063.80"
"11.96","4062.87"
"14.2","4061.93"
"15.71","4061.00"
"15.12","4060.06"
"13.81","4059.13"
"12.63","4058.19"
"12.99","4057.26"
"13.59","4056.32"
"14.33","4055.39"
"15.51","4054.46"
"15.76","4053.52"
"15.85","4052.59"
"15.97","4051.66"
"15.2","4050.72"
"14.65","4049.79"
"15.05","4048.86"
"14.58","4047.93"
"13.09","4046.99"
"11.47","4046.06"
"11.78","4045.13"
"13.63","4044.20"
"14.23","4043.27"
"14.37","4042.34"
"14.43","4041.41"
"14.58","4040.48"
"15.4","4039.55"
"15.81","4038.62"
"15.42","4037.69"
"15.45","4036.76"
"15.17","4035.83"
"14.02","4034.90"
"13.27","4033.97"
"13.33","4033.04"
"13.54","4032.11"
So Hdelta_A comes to 0.2 AA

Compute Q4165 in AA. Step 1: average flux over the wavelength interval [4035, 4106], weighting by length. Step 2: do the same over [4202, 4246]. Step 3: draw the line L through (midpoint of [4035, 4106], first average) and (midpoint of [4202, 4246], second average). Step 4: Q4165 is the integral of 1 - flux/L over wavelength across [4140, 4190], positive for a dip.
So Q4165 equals -1.6 AA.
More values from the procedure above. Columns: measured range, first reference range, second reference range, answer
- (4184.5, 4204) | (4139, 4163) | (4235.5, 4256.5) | 0.7 AA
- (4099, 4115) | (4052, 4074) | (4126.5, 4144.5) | 1.1 AA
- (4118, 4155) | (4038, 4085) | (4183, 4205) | -2.1 AA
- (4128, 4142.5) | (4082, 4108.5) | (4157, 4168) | -0.4 AA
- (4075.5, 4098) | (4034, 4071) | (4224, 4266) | -0.9 AA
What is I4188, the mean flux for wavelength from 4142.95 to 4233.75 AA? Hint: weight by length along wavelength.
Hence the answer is 14.3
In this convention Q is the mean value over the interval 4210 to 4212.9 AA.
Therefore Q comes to 14.8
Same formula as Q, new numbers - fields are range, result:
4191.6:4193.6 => 14.9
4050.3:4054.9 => 15.6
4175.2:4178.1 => 13.7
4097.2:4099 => 14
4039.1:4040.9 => 15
